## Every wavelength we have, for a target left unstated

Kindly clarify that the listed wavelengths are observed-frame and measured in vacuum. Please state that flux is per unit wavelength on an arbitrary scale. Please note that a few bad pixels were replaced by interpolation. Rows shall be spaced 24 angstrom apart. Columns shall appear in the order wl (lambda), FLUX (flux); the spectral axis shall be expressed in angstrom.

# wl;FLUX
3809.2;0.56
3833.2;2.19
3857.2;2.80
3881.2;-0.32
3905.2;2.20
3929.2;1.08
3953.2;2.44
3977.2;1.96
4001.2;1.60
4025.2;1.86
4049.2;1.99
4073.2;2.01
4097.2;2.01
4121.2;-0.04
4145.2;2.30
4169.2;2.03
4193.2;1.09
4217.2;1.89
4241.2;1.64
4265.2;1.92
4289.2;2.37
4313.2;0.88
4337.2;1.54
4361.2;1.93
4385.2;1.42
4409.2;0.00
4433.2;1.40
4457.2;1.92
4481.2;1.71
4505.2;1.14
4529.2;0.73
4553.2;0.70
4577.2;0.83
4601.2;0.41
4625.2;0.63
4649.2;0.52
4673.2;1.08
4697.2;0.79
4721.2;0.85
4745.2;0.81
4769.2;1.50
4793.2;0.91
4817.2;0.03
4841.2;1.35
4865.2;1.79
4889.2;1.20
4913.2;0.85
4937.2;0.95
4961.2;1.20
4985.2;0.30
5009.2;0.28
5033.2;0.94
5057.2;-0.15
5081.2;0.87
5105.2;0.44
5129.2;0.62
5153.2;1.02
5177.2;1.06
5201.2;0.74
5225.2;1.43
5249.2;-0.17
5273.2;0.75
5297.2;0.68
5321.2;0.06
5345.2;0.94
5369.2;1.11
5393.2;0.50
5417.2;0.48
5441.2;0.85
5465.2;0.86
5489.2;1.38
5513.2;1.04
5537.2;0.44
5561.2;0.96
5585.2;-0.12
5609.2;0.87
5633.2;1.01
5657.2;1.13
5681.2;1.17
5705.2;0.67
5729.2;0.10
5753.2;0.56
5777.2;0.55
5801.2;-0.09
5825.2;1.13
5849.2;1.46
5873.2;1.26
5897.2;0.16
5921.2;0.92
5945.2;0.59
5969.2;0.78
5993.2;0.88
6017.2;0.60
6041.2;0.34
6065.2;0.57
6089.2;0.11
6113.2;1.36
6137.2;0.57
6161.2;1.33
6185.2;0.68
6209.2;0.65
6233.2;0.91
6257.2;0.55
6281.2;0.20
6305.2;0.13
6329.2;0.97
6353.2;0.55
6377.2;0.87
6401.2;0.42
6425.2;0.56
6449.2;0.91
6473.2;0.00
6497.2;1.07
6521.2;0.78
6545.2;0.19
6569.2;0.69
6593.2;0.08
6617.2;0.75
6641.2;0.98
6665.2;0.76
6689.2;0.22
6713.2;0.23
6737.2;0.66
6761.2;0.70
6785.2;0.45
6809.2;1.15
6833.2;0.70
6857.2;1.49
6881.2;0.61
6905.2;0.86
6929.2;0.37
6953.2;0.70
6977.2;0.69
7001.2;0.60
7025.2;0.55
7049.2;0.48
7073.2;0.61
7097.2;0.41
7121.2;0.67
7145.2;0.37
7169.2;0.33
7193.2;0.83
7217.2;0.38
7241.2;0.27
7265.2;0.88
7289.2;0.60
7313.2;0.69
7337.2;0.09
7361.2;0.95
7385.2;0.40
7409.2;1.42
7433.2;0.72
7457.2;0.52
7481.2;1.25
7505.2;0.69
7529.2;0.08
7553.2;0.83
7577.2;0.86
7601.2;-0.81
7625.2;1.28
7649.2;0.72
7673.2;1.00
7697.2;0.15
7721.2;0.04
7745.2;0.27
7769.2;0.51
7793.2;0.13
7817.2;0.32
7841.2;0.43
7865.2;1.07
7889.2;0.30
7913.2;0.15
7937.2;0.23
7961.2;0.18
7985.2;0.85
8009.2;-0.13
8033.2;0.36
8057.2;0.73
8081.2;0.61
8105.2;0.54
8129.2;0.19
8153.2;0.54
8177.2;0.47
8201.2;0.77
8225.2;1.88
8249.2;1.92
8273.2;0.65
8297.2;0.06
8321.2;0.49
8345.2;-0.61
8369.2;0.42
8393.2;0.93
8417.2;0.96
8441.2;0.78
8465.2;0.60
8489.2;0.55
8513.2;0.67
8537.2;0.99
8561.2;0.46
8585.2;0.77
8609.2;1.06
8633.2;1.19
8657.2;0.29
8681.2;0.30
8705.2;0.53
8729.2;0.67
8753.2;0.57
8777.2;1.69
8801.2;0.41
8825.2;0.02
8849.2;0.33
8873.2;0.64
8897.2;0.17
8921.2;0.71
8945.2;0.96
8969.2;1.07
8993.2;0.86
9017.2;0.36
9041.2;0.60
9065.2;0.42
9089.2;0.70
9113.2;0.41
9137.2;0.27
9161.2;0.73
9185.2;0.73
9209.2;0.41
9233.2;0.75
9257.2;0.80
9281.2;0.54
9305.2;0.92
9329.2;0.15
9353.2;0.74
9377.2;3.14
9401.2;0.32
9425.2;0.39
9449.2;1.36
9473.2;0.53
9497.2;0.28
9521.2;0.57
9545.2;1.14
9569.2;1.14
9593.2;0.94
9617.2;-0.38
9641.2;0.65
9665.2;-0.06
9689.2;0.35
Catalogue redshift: 1.21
